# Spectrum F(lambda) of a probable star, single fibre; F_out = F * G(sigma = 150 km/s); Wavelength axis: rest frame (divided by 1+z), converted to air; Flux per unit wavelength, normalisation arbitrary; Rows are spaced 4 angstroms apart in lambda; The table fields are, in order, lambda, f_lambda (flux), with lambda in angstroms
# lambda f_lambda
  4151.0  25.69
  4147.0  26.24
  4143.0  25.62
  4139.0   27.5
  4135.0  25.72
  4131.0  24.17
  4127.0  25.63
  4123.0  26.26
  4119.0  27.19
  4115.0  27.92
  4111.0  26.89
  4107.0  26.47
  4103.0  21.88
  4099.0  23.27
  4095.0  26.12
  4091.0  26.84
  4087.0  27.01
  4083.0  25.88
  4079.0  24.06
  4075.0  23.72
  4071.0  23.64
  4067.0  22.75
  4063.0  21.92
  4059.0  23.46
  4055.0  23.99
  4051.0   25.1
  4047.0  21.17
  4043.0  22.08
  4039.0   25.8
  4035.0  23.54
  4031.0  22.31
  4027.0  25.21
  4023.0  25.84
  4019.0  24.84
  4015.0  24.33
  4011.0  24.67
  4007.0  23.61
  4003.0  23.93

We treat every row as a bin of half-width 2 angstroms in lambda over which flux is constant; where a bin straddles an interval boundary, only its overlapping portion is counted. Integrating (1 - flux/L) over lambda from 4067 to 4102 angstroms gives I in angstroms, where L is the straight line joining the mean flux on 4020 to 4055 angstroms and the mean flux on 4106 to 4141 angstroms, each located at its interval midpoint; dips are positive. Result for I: 0.6 angstroms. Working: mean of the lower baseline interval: 23.9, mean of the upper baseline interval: 26.4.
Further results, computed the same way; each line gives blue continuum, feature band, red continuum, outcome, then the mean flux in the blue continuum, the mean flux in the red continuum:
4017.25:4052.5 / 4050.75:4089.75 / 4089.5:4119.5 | 1.1 angstroms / 24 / 25.7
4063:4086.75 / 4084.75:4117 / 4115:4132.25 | -0.8 angstroms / 24.1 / 26.1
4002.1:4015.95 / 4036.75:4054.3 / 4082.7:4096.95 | 1.1 angstroms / 24.1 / 26.5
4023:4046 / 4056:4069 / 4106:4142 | 1.0 angstroms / 23.9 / 26.4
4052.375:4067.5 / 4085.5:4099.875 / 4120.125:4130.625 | -0.9 angstroms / 23.1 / 25.8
